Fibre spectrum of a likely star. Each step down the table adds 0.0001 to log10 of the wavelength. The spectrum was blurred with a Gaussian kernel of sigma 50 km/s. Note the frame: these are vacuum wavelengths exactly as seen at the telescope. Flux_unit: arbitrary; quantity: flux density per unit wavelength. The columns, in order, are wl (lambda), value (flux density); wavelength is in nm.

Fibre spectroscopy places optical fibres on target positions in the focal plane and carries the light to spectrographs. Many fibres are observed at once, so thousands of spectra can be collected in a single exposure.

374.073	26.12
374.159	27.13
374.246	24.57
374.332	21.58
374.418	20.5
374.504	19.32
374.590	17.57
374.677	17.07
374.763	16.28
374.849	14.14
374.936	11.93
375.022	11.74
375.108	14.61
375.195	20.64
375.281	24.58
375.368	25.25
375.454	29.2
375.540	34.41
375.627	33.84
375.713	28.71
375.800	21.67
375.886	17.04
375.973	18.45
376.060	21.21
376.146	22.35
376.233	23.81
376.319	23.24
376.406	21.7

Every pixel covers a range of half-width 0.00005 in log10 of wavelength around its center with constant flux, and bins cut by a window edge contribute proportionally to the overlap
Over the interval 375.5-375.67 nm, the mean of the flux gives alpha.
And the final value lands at 34.1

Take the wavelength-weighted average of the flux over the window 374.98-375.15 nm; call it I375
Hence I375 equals 13.2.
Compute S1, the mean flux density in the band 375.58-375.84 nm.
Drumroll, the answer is 28.2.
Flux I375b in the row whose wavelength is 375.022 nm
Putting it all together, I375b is 11.74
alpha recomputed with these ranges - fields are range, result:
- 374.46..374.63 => 18.5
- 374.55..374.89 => 16.3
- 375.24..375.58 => 28.4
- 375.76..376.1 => 19.5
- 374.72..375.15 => 13.8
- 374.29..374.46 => 21.1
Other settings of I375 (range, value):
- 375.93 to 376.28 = 21.5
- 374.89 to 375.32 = 16.6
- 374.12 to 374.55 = 22.5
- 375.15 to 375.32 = 22.5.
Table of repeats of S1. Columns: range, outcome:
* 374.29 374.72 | 19.2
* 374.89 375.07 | 11.9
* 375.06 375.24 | 17.6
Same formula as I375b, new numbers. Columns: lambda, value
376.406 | 21.7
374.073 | 26.12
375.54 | 34.41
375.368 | 25.25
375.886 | 17.04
